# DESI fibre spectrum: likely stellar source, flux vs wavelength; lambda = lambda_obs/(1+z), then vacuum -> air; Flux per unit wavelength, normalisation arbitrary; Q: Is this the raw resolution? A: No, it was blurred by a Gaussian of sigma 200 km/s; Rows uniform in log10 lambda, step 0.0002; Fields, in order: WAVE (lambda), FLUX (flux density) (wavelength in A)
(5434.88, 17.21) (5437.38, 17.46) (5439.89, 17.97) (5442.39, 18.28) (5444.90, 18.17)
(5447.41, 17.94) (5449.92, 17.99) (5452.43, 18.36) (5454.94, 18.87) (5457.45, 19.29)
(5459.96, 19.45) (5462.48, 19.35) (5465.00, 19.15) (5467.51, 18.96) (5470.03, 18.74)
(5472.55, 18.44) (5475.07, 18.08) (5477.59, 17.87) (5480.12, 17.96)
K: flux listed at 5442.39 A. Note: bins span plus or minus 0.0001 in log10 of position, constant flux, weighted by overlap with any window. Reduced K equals 18.28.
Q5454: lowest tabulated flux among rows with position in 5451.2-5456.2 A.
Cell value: 18.36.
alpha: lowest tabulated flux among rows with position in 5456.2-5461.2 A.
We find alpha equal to 19.29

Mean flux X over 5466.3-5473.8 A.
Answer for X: 18.7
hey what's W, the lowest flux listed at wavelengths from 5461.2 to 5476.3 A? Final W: 18.08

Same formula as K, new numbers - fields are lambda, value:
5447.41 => 17.94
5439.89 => 17.97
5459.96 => 19.45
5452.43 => 18.36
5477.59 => 17.87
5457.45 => 19.29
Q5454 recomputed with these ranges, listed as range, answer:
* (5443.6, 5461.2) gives 17.94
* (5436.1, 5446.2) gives 17.46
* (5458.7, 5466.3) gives 19.15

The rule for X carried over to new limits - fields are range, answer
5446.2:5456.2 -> 18.3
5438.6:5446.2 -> 18.1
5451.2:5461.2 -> 19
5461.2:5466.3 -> 19.2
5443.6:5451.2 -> 18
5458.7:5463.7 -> 19.4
